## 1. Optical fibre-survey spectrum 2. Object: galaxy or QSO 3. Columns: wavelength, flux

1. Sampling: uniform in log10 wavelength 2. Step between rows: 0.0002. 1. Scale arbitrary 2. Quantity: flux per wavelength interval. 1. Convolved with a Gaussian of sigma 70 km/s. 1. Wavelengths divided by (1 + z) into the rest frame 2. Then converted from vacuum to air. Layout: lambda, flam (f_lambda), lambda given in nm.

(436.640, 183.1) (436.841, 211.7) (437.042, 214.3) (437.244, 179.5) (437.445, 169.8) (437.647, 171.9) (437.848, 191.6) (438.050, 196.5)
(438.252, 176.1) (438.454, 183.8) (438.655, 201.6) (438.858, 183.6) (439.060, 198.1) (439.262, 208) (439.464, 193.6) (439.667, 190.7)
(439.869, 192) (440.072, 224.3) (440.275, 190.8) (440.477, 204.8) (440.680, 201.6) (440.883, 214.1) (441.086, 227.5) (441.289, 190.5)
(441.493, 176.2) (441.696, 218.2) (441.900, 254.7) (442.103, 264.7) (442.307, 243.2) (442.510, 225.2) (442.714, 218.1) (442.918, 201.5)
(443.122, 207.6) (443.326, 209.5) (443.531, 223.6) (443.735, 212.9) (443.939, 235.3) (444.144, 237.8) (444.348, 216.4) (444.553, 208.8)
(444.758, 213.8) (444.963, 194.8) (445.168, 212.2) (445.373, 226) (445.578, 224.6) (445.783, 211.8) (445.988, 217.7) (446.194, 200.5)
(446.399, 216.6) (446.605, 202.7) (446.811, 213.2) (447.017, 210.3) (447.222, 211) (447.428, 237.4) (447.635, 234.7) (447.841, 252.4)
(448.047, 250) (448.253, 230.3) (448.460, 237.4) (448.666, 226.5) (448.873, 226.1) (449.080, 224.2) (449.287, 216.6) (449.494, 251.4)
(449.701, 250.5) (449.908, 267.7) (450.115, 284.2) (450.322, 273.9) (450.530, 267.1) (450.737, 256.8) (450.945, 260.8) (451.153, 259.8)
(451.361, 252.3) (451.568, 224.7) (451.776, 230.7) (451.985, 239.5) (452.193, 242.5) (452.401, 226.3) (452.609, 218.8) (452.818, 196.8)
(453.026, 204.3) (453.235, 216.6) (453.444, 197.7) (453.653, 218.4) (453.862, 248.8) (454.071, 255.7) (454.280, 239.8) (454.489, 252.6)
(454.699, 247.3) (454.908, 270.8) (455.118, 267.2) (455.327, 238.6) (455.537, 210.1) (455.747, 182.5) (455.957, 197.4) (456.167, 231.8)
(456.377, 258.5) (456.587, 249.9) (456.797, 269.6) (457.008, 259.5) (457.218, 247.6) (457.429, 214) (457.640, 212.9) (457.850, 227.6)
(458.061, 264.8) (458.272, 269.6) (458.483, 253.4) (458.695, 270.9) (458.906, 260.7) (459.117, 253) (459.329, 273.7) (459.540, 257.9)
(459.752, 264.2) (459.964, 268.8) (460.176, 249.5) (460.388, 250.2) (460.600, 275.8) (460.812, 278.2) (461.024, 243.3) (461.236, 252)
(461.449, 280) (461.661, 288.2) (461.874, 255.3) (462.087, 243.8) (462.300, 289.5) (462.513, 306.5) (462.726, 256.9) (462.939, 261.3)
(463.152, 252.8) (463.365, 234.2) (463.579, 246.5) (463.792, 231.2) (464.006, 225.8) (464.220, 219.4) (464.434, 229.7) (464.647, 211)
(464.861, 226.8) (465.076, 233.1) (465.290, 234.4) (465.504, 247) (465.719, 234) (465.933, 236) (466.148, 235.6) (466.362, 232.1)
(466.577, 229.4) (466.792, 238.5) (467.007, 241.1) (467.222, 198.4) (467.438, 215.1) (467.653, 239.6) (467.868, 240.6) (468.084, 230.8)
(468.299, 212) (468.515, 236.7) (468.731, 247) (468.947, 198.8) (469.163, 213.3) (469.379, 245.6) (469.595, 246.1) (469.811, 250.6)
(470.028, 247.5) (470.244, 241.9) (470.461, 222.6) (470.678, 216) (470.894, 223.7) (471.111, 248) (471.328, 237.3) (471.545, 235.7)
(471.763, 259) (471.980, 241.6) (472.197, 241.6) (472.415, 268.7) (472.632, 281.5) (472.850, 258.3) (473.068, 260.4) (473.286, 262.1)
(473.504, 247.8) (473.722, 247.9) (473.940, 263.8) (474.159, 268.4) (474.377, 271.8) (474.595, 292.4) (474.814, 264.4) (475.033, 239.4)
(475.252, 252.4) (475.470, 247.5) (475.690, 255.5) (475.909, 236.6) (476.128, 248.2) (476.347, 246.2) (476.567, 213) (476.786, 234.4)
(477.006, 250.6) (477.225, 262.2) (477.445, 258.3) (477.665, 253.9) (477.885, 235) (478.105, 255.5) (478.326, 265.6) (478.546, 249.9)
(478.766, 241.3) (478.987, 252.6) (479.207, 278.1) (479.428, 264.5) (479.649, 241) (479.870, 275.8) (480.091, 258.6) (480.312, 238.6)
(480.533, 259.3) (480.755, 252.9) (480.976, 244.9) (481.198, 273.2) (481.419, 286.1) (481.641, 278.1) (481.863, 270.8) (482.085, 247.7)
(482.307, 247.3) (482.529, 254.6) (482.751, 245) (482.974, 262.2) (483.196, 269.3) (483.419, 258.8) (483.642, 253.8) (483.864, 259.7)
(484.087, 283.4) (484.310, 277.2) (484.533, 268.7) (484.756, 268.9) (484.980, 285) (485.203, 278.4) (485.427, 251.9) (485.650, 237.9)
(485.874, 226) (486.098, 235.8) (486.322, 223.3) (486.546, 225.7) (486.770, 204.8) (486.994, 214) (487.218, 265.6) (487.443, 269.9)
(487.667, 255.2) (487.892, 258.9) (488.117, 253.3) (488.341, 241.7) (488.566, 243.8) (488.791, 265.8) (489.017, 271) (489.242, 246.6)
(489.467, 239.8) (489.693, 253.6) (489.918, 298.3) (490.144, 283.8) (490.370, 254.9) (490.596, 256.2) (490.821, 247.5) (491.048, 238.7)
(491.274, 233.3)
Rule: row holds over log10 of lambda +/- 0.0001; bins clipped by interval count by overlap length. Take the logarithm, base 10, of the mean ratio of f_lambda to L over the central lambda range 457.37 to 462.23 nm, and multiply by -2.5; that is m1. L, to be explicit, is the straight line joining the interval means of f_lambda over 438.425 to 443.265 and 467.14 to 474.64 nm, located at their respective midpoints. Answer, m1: -0.12 mag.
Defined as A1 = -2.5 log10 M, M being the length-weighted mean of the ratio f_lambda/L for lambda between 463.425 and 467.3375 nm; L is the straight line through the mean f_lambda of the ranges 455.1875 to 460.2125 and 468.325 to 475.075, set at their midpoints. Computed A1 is 0.07 mag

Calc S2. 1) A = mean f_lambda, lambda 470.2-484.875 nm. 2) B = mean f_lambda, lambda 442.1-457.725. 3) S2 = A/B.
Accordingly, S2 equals 1.10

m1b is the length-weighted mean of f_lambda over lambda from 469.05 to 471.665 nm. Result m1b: 236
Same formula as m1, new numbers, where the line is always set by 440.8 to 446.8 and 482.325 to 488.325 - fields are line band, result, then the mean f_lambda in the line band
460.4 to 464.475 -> -0.103 mag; 257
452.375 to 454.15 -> 0.029 mag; 220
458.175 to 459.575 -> -0.144 mag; 263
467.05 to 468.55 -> 0.062 mag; 225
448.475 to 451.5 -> -0.128 mag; 251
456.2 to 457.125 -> -0.129 mag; 257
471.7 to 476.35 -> -0.061 mag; 257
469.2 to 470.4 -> -0.017 mag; 243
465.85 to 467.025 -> 0.008 mag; 235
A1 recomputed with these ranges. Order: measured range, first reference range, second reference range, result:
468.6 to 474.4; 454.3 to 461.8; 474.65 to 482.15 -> 0.03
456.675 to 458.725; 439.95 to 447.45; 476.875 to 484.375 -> -0.07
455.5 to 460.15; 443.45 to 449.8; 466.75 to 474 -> -0.07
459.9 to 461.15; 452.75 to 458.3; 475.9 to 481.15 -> -0.10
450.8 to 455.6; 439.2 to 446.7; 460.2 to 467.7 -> -0.03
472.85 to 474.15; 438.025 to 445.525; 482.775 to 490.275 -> -0.07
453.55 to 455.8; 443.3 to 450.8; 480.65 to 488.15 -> -0.03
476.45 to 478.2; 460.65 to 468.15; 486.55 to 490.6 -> 0.02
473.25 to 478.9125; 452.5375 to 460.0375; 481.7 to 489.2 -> -0.01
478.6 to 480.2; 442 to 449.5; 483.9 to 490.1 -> -0.04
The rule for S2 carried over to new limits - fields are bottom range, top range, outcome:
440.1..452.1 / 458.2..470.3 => 1.08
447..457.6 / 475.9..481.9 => 1.07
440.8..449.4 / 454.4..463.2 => 1.15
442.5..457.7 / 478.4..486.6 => 1.12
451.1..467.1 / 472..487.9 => 1.05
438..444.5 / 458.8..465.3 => 1.21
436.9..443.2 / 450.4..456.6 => 1.16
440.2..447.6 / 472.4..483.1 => 1.19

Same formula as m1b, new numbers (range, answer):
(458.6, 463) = 266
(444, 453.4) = 230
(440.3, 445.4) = 217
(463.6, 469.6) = 230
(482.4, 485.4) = 266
